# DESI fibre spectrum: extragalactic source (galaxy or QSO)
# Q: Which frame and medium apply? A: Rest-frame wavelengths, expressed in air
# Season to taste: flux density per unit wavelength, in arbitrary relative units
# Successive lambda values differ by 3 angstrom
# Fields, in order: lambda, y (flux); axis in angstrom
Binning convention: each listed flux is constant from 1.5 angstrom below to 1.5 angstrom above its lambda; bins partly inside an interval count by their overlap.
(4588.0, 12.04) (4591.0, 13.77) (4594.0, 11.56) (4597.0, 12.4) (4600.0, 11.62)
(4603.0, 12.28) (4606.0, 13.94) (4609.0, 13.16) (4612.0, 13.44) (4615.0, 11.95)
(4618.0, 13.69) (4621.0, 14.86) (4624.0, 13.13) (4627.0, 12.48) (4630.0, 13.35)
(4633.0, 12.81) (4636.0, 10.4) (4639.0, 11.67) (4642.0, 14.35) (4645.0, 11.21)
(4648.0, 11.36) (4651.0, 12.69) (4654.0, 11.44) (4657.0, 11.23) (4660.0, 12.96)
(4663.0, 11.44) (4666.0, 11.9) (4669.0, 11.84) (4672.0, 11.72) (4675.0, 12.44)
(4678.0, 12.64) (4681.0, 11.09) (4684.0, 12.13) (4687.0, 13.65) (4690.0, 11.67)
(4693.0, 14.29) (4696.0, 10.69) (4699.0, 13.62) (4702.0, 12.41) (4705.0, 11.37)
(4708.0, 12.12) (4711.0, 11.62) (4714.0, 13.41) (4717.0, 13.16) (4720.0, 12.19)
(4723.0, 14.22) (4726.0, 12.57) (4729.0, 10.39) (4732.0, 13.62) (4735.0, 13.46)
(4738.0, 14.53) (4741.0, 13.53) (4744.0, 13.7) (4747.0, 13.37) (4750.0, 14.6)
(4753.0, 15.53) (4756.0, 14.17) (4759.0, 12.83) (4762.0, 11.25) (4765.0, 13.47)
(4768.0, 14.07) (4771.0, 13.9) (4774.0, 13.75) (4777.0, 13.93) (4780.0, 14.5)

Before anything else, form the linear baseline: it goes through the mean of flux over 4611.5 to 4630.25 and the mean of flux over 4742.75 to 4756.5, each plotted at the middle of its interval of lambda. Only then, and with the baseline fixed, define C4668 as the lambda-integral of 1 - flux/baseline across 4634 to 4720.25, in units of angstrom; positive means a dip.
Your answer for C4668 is 9.7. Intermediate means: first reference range 13.3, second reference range 14.3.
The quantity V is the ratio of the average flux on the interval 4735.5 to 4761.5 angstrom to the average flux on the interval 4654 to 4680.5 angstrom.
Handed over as 1.16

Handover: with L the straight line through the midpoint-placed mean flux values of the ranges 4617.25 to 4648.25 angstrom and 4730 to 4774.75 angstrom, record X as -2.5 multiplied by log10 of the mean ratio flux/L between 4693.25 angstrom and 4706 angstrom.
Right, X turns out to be 0.08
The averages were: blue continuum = 12.7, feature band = 12.3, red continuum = 13.7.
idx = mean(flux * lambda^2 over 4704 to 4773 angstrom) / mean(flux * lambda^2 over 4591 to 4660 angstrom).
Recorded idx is 1.1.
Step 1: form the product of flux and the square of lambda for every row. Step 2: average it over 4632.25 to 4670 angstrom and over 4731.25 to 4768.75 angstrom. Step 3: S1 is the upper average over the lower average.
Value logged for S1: 1.2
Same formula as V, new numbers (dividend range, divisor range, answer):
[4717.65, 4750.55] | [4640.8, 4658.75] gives 1.10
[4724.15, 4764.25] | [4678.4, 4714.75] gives 1.08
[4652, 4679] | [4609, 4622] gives 0.89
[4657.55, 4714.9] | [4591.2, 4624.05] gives 0.95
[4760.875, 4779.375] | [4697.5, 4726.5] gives 1.06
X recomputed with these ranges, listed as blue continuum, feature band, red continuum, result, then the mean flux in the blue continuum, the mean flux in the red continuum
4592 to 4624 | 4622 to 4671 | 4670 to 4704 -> 0.043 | 12.9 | 12.4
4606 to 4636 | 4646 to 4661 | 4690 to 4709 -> 0.081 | 13.1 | 12.4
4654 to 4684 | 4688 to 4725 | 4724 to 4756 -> 0.018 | 11.9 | 13.6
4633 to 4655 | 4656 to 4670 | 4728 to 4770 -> 0.030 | 11.9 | 13.5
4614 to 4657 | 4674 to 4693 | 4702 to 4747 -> 0.023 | 12.5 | 12.9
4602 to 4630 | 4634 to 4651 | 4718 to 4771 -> 0.118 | 13.2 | 13.4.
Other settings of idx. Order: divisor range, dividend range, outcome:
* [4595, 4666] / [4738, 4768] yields 1.15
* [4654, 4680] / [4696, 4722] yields 1.06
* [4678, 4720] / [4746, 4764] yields 1.12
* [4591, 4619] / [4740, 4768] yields 1.14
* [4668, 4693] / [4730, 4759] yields 1.17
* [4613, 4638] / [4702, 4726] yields 1.02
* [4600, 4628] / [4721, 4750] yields 1.07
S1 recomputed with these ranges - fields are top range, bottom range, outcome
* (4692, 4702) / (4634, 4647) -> 1.09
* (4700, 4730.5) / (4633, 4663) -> 1.07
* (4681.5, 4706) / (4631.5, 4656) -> 1.06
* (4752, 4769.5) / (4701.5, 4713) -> 1.16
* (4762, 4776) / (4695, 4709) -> 1.15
